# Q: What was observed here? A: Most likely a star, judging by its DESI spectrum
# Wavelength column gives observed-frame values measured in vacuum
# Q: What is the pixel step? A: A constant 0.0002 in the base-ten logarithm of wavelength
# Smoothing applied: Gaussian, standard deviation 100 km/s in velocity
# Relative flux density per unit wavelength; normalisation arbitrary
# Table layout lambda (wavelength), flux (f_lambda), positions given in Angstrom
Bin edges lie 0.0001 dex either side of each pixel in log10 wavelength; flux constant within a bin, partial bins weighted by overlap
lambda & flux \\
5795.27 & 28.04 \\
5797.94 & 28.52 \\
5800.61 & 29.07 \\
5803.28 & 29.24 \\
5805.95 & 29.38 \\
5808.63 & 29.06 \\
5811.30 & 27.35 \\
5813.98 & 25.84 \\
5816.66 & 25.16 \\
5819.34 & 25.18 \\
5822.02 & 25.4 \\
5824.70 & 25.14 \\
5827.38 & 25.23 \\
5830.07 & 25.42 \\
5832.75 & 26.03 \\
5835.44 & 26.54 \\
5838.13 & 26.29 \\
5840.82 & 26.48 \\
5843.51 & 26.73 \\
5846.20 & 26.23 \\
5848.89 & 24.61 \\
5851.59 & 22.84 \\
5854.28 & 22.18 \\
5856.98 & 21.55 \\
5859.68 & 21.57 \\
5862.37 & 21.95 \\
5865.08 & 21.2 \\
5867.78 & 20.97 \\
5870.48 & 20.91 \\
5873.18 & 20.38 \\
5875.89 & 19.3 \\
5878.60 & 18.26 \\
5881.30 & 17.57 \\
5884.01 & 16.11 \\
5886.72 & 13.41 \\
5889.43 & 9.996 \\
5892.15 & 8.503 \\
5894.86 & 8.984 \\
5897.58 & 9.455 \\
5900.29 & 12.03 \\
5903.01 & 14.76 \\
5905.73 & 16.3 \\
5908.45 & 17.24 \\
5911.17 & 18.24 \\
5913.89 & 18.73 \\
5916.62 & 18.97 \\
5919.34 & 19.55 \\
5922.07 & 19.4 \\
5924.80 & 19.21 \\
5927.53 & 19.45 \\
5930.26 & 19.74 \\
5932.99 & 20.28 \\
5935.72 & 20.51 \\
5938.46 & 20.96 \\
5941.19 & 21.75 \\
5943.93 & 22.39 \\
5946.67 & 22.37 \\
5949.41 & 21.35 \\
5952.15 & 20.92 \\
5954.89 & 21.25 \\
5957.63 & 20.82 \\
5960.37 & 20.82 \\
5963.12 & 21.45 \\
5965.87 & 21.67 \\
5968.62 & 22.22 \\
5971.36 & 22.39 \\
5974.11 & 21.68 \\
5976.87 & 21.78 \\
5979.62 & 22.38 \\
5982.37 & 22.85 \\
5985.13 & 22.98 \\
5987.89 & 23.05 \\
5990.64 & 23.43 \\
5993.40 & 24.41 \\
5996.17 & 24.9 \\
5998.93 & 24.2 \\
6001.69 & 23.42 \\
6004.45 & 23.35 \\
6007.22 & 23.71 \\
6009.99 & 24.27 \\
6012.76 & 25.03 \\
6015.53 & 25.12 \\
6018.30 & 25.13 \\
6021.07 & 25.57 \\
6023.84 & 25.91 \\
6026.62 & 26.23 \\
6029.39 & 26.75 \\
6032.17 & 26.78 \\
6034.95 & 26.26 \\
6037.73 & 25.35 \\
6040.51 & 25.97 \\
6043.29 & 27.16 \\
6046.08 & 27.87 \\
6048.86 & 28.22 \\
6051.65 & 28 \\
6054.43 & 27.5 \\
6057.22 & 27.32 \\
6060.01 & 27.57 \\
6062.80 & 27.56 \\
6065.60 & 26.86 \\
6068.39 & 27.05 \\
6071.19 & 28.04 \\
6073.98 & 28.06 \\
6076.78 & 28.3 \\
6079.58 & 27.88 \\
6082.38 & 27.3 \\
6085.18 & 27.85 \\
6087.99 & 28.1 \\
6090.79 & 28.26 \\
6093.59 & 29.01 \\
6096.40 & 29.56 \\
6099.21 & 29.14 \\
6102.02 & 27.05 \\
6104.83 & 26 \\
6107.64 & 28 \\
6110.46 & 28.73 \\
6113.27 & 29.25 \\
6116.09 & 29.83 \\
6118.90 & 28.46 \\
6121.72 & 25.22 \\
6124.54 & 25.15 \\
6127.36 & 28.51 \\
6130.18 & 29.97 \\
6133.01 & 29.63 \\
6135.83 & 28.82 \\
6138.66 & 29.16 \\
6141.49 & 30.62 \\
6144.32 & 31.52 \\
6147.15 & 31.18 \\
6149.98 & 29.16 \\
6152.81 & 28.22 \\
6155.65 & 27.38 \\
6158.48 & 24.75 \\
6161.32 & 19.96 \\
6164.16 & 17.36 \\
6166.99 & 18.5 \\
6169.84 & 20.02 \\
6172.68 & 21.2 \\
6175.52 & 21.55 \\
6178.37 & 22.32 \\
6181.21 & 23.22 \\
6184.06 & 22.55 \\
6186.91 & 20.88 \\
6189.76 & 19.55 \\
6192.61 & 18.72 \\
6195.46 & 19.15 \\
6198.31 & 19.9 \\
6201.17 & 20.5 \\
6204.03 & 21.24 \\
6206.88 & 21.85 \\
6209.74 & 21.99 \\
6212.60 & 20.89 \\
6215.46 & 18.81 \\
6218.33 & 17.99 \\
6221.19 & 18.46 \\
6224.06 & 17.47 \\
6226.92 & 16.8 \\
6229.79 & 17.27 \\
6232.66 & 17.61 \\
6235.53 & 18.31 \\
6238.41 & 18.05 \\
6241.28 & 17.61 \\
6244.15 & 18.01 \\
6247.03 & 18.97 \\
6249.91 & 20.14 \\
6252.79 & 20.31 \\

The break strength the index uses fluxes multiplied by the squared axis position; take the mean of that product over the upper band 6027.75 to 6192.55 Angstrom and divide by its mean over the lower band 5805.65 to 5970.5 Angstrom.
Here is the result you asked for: 1.4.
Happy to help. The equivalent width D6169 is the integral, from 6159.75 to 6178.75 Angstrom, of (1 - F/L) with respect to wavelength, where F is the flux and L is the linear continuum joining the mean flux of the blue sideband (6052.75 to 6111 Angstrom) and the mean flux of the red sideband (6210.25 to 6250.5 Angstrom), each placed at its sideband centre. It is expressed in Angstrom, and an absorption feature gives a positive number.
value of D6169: 1.9 Angstrom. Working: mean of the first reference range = 27.9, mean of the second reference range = 18.4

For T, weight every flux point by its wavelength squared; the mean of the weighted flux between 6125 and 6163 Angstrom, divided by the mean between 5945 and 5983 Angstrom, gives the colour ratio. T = 1.4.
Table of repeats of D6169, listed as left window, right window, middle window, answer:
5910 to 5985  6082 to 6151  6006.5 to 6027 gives -0.9 Angstrom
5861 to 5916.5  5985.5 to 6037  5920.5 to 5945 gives -1.3 Angstrom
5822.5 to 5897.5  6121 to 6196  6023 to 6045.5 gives -3.3 Angstrom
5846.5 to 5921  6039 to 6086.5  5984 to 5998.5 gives -0.1 Angstrom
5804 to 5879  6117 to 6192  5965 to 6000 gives 2.5 Angstrom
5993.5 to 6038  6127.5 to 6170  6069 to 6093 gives -2.0 Angstrom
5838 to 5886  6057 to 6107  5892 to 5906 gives 6.9 Angstrom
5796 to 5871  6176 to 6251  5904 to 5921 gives 4.2 Angstrom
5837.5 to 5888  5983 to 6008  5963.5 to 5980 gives 0.9 Angstrom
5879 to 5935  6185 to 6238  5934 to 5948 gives -4.4 Angstrom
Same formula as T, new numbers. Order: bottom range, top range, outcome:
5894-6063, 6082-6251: 1.12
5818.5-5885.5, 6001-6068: 1.22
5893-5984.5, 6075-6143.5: 1.54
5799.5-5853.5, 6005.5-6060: 1.07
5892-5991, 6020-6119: 1.47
